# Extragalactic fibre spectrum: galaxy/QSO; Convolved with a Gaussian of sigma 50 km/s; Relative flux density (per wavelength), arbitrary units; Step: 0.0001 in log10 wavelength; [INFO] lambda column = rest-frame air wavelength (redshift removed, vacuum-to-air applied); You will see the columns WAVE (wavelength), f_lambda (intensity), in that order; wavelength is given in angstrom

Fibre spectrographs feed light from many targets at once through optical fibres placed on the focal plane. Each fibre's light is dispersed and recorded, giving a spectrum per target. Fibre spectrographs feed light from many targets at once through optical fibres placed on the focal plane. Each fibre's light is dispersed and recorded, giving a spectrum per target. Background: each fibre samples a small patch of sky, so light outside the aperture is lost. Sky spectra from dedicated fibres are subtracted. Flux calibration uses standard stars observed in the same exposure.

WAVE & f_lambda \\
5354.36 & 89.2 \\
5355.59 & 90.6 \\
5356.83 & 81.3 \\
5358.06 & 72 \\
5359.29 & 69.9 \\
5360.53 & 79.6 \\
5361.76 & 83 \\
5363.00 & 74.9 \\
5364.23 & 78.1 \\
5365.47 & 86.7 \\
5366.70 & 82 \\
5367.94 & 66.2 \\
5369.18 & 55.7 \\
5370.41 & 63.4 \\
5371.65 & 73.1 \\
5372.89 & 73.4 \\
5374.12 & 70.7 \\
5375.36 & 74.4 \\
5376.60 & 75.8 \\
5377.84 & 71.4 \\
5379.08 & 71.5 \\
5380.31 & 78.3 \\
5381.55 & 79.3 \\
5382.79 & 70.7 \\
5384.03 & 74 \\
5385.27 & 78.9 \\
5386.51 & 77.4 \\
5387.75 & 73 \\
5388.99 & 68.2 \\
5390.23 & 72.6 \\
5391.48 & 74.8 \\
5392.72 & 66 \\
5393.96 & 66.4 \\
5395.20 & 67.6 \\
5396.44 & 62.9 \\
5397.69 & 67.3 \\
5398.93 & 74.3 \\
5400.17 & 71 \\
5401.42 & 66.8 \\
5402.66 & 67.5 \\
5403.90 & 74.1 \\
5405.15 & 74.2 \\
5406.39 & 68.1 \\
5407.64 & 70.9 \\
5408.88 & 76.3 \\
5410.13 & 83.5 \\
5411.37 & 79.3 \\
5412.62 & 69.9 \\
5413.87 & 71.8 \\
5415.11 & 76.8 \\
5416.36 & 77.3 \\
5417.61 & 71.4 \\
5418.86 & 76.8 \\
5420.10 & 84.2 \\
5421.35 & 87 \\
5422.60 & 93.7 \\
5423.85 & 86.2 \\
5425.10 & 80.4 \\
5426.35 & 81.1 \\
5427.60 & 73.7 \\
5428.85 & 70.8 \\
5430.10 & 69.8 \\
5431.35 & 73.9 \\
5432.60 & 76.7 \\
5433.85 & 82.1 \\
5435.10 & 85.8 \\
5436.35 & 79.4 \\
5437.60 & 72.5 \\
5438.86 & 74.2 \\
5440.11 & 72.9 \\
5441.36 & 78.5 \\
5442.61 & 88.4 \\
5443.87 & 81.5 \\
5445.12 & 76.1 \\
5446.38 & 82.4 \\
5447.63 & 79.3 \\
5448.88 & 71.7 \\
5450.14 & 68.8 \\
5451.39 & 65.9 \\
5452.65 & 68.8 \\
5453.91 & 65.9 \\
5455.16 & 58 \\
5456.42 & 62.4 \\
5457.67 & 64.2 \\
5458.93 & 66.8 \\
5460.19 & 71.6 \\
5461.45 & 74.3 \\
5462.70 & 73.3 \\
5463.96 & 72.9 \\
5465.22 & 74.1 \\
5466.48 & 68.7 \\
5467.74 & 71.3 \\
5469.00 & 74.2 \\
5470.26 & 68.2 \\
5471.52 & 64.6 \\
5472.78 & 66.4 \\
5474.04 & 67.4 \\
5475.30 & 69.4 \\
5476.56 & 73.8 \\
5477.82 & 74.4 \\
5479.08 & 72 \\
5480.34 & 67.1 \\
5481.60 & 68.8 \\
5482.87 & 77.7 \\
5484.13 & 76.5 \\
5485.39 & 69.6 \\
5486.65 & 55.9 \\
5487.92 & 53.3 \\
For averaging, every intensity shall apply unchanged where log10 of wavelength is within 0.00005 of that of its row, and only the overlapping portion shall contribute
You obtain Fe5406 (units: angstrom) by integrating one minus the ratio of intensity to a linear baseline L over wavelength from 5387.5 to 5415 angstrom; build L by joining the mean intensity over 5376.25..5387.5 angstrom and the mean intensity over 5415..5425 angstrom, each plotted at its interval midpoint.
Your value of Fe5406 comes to 2.6 angstrom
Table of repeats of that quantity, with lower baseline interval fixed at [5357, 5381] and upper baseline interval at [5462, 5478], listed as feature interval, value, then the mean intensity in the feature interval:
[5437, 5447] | -1.0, 78.3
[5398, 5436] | -2.2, 76.5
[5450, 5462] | 0.8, 66.5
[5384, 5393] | 0.0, 73.3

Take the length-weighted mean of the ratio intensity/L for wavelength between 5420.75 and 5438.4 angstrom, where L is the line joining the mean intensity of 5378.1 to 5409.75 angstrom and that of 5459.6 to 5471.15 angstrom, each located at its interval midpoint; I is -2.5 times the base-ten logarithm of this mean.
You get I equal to -0.11 mag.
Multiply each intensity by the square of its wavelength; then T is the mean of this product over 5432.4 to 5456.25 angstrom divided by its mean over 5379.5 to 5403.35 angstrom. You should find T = 1.1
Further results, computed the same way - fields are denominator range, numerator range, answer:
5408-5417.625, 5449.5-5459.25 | 0.87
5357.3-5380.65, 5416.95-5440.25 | 1.09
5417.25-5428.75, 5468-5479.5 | 0.88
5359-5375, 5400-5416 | 1.01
